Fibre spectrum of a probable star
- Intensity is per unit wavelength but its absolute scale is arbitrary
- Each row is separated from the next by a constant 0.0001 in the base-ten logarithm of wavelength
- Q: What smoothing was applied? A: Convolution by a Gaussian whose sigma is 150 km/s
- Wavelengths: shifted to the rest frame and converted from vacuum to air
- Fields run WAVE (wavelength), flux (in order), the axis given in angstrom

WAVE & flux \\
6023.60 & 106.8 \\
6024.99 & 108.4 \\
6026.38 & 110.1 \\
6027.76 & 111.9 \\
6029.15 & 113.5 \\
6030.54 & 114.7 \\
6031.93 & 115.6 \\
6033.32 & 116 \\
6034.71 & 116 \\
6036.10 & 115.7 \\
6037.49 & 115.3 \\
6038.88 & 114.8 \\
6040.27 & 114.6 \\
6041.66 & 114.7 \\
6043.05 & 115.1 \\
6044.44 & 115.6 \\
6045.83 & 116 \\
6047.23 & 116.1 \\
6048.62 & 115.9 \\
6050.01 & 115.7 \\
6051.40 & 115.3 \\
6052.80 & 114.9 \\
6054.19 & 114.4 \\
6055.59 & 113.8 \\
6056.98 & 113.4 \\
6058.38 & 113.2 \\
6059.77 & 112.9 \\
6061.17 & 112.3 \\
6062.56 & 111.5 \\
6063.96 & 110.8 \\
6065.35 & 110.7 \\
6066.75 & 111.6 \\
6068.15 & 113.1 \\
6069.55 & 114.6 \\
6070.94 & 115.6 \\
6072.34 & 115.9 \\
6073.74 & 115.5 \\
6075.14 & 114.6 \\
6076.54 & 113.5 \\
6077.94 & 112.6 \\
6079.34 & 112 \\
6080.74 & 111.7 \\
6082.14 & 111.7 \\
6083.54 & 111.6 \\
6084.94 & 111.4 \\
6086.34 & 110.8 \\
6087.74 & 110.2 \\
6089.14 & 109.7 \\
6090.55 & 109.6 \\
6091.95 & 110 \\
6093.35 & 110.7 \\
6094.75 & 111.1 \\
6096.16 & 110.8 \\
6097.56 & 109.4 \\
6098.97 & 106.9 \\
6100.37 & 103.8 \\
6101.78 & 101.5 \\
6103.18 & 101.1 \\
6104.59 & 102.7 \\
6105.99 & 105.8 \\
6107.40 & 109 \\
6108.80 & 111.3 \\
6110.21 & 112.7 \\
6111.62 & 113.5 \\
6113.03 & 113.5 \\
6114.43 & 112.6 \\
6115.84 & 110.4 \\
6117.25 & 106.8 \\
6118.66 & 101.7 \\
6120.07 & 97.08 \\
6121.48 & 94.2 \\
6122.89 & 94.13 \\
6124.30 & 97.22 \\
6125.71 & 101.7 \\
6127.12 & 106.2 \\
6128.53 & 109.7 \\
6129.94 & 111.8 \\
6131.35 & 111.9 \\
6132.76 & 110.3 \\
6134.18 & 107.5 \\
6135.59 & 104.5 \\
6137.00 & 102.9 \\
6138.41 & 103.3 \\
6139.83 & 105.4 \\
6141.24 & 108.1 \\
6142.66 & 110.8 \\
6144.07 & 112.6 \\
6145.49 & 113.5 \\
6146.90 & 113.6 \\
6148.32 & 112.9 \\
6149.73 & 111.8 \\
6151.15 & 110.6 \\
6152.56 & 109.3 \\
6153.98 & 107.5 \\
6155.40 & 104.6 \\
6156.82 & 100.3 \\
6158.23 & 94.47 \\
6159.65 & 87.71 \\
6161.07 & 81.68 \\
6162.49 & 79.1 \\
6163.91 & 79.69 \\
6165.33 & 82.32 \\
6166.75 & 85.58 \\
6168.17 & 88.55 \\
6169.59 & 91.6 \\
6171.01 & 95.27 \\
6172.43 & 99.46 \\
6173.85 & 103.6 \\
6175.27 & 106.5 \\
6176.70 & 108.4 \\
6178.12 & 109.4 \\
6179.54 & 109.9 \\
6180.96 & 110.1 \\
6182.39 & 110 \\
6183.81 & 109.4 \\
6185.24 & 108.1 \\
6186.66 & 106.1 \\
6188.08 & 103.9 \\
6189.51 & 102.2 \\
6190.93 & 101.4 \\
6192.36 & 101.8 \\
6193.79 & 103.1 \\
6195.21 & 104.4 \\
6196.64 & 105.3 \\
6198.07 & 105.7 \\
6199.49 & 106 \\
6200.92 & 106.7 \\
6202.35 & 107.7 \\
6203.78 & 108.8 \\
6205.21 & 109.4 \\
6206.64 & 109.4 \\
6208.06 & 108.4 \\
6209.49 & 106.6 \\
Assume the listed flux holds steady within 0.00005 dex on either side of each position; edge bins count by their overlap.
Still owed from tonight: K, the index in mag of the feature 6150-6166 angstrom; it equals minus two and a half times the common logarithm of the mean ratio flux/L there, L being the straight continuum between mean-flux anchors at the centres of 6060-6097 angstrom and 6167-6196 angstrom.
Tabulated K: 0.12 mag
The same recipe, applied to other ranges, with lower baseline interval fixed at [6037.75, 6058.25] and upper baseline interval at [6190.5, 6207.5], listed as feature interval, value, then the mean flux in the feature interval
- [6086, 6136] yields 0.04 mag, 107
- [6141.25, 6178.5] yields 0.09 mag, 100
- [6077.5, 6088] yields 0.01 mag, 112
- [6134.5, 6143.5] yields 0.03 mag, 106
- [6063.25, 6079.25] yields 0.00 mag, 113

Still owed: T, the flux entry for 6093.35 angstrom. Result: 110.7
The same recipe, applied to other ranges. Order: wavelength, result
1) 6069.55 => 114.6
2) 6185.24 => 108.1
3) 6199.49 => 106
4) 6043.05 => 115.1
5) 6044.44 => 115.6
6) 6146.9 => 113.6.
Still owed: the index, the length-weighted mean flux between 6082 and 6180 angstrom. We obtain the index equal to 104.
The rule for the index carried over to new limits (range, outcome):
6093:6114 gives 108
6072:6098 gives 112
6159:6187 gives 97.5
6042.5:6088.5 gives 113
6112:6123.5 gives 104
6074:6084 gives 113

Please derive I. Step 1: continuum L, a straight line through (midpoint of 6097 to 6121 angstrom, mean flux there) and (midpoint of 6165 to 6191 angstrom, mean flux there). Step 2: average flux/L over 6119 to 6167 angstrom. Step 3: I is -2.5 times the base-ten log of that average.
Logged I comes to 0.03 mag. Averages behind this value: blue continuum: 107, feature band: 102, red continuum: 102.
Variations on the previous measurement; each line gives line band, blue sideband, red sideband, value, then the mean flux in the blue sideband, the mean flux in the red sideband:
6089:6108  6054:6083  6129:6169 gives 0.02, 113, 102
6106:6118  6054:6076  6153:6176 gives -0.07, 113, 93.2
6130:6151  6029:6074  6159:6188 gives -0.07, 114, 97.8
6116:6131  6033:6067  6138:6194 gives 0.04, 114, 102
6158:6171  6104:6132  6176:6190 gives 0.24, 106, 108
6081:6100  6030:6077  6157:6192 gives -0.01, 114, 98.2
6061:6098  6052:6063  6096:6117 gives -0.01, 113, 108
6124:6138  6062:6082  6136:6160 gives 0.02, 113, 107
